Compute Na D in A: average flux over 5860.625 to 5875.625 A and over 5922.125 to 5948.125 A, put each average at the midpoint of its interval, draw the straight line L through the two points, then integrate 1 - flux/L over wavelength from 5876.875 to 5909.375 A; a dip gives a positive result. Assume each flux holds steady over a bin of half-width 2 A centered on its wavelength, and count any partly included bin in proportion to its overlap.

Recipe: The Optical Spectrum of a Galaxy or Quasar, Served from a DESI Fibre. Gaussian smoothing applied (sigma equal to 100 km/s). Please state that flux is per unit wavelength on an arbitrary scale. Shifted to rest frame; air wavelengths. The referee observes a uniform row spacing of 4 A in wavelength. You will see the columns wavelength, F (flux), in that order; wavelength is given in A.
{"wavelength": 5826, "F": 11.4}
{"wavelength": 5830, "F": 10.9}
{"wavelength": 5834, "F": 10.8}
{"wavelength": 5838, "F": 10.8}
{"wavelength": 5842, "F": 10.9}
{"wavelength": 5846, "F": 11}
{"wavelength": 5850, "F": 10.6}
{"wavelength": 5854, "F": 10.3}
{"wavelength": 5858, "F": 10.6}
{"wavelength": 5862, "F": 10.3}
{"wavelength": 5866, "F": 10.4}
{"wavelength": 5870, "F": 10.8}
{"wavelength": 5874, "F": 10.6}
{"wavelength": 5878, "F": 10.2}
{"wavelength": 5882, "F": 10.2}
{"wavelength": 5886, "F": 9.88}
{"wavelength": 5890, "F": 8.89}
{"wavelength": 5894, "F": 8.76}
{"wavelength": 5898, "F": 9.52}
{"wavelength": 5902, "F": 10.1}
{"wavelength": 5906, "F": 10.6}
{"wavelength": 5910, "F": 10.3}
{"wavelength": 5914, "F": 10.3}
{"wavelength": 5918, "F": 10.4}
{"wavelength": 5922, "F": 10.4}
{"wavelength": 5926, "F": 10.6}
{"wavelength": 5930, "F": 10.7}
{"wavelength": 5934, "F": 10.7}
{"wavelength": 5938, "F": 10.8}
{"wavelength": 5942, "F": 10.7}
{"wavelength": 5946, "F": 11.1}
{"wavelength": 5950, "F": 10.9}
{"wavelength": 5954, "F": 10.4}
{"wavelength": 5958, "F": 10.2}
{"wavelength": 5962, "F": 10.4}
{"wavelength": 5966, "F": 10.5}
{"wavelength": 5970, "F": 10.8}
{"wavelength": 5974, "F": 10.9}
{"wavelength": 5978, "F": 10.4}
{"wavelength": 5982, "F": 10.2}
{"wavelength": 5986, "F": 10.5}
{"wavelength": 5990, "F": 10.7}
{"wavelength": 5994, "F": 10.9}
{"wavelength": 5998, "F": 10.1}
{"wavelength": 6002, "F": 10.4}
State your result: 2.54 A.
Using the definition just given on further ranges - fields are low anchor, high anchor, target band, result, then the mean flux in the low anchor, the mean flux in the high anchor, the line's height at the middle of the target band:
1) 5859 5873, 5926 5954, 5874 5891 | 1.0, 10.5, 10.8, 10.6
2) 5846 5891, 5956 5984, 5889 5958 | 0.6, 10.3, 10.5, 10.4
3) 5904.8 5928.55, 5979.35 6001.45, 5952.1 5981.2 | -0.1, 10.4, 10.5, 10.5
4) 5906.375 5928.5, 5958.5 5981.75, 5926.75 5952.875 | -0.8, 10.4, 10.5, 10.5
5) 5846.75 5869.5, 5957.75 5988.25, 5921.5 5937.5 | -0.2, 10.5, 10.5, 10.5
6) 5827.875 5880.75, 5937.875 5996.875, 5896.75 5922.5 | 0.9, 10.6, 10.6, 10.6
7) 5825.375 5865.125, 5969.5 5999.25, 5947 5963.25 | 0.1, 10.7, 10.6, 10.6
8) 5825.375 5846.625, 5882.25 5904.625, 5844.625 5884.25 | -1.0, 10.9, 9.52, 10.2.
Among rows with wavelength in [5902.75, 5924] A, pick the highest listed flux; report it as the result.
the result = 10.6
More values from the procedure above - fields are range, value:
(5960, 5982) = 10.9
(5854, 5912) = 10.8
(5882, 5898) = 10.2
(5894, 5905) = 10.1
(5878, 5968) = 11.1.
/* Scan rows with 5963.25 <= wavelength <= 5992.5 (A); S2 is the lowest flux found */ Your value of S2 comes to 10.2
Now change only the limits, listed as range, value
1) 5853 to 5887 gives 9.88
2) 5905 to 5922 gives 10.3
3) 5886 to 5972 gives 8.76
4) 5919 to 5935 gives 10.4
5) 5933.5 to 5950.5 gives 10.7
